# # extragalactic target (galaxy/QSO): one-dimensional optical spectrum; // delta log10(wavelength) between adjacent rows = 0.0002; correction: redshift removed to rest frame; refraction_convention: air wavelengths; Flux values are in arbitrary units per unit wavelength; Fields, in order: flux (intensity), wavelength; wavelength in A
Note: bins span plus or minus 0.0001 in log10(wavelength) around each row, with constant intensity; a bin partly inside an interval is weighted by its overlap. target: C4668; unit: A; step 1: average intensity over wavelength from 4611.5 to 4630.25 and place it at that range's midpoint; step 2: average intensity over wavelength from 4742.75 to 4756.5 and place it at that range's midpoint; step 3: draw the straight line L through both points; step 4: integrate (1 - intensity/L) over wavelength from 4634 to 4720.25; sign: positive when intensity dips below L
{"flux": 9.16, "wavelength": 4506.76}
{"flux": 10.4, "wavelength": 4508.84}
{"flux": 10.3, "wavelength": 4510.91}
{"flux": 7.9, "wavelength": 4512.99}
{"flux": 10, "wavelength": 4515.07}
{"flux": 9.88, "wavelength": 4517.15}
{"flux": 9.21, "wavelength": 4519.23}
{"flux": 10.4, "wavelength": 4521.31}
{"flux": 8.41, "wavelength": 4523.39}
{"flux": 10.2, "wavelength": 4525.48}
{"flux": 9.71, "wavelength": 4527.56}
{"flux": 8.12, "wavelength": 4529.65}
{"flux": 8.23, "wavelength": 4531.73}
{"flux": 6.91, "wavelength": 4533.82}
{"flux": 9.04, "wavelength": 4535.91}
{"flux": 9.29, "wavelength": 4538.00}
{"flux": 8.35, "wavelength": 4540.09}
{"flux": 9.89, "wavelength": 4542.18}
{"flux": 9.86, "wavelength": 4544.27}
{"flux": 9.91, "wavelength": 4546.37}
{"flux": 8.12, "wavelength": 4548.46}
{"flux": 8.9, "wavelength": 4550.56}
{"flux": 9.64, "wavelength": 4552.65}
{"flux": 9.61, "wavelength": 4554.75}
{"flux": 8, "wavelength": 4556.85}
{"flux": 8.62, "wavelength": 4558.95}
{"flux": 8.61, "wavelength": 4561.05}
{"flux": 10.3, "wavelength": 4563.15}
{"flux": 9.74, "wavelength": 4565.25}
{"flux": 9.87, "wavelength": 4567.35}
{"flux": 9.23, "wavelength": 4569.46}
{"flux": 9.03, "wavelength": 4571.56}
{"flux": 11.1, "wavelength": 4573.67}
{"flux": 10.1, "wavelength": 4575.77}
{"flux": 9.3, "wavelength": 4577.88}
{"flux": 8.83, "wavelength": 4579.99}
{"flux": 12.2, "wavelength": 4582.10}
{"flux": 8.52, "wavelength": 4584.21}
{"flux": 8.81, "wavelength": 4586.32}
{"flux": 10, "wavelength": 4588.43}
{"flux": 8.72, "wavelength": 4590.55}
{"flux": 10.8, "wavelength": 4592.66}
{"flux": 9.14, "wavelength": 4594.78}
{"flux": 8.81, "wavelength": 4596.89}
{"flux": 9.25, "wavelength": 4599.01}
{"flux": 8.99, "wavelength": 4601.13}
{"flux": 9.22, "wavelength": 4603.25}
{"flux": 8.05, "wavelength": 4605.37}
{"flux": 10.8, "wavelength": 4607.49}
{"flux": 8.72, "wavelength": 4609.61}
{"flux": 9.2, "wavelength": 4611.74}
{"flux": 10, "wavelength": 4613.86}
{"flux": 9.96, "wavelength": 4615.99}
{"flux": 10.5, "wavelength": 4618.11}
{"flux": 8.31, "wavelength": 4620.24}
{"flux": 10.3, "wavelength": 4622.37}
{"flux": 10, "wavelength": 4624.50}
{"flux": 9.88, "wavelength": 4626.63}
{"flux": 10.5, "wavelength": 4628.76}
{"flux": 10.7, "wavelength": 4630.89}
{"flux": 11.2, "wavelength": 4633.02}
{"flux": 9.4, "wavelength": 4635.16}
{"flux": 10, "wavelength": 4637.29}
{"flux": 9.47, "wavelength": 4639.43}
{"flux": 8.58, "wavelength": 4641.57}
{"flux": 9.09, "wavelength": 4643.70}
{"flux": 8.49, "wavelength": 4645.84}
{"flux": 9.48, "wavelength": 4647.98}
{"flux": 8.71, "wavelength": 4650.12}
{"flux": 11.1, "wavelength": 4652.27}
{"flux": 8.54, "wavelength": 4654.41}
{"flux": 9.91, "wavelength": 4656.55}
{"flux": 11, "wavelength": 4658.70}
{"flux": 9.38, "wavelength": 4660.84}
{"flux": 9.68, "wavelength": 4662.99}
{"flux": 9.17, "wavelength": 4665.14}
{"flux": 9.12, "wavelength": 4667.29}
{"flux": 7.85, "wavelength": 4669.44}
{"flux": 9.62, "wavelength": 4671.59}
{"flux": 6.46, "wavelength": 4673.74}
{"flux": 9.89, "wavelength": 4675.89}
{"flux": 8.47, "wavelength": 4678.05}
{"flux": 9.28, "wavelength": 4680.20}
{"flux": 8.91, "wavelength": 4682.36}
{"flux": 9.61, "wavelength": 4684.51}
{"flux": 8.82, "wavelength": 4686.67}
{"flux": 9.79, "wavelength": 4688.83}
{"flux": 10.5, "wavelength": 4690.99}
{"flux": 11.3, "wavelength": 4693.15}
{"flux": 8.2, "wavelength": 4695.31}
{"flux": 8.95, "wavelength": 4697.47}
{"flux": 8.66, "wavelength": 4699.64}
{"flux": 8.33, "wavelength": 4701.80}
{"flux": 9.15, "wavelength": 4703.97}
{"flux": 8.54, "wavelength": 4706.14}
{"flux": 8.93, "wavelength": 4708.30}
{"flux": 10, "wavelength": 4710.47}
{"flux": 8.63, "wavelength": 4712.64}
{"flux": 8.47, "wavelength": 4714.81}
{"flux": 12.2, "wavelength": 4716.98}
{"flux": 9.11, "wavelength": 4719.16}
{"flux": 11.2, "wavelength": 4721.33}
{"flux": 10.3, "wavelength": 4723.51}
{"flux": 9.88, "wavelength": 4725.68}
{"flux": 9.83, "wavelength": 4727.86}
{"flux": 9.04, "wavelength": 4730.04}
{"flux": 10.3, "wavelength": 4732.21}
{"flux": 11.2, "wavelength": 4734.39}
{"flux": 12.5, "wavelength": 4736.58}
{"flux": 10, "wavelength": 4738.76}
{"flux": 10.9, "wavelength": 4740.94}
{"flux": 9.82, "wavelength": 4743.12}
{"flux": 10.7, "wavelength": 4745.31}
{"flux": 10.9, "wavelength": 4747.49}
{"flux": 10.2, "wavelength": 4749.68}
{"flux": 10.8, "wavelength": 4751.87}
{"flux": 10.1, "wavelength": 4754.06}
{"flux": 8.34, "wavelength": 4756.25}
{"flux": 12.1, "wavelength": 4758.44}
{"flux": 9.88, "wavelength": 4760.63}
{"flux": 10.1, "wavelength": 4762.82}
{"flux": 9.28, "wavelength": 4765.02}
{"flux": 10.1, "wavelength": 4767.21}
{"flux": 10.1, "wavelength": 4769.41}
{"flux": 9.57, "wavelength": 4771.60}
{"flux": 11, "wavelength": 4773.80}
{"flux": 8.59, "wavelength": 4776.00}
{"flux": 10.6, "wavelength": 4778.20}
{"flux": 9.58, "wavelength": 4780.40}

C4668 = 6.67 A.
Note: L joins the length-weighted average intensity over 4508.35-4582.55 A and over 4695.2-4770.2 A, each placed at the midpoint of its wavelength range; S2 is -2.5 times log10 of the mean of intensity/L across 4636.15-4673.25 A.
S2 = 0.04 mag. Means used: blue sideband 9.34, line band 9.32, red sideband 9.93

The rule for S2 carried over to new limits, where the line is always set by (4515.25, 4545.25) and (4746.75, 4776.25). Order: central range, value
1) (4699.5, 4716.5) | 0.10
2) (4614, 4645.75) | -0.03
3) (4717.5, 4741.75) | -0.05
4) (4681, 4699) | 0.04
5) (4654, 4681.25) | 0.07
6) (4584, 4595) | 0.00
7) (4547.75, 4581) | -0.01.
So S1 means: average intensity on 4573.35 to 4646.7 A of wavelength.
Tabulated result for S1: 9.62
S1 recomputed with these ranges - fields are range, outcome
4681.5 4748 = 9.83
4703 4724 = 9.64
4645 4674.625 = 9.2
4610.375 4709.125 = 9.41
